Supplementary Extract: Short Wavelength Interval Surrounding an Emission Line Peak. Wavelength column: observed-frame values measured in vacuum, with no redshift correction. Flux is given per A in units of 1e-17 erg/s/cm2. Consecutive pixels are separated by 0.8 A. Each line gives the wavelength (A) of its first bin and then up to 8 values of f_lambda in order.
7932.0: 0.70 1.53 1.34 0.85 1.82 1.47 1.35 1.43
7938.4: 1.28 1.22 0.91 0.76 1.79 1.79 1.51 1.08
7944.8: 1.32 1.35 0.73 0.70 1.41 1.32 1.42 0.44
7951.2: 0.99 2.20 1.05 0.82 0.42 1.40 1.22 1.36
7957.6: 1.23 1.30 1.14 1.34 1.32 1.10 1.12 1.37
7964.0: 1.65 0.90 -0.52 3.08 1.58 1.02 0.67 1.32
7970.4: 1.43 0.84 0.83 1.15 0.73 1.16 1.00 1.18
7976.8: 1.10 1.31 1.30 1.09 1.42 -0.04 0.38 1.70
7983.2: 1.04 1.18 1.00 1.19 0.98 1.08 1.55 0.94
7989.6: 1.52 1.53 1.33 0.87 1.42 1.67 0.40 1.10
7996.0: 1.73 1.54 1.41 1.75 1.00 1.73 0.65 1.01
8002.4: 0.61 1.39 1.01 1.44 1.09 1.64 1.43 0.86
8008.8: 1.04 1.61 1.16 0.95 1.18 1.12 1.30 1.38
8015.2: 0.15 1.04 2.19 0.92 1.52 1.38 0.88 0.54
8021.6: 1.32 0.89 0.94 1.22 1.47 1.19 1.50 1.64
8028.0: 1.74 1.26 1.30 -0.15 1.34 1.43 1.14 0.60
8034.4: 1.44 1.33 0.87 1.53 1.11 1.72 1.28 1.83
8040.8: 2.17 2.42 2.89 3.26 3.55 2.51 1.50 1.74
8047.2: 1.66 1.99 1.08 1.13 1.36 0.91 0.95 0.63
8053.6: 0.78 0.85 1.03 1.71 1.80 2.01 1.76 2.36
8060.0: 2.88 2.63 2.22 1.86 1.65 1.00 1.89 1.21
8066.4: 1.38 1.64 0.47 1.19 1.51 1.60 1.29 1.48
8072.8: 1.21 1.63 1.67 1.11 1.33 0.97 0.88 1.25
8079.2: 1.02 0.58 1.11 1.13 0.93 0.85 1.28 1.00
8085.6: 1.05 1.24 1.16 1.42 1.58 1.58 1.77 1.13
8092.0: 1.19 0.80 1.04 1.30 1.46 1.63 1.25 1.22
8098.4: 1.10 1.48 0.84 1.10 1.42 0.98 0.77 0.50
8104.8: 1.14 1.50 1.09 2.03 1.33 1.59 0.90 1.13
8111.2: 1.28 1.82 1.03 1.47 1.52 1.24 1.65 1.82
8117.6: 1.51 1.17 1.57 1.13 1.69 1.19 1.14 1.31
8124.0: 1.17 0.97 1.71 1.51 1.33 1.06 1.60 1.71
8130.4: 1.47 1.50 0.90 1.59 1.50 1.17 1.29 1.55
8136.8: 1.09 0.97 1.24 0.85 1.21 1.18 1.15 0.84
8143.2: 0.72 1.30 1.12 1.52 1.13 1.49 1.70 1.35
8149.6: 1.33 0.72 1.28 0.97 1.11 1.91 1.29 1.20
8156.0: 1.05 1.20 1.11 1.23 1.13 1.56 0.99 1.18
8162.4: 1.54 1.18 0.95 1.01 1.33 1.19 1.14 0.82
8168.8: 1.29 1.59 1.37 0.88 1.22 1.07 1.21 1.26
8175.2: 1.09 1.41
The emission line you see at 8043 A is [S II] 6716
